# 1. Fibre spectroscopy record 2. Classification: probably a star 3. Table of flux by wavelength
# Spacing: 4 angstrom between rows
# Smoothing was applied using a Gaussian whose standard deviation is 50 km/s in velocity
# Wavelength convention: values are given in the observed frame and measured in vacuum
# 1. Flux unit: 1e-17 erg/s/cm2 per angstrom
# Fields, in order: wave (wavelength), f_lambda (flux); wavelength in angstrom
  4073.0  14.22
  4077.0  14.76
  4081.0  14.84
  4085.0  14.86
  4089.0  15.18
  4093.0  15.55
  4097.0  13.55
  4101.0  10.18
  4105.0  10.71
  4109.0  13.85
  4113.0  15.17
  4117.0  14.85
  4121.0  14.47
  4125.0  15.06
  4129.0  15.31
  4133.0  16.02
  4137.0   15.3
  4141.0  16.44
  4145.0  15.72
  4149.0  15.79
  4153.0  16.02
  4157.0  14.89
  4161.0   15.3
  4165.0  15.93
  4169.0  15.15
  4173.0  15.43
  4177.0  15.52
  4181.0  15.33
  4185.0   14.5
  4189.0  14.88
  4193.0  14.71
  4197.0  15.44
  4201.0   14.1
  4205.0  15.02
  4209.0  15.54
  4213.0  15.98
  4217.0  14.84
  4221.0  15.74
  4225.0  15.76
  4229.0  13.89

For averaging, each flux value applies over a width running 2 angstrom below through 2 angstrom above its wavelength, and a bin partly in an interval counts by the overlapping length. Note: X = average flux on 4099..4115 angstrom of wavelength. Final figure 12.5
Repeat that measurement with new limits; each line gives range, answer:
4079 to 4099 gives 14.8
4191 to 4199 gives 15.1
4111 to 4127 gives 14.9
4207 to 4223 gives 15.5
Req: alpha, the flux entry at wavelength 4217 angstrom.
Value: 14.84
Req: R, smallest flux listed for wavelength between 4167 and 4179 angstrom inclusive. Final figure 15.15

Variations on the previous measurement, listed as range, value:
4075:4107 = 10.18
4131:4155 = 15.3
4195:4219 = 14.1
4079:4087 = 14.84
